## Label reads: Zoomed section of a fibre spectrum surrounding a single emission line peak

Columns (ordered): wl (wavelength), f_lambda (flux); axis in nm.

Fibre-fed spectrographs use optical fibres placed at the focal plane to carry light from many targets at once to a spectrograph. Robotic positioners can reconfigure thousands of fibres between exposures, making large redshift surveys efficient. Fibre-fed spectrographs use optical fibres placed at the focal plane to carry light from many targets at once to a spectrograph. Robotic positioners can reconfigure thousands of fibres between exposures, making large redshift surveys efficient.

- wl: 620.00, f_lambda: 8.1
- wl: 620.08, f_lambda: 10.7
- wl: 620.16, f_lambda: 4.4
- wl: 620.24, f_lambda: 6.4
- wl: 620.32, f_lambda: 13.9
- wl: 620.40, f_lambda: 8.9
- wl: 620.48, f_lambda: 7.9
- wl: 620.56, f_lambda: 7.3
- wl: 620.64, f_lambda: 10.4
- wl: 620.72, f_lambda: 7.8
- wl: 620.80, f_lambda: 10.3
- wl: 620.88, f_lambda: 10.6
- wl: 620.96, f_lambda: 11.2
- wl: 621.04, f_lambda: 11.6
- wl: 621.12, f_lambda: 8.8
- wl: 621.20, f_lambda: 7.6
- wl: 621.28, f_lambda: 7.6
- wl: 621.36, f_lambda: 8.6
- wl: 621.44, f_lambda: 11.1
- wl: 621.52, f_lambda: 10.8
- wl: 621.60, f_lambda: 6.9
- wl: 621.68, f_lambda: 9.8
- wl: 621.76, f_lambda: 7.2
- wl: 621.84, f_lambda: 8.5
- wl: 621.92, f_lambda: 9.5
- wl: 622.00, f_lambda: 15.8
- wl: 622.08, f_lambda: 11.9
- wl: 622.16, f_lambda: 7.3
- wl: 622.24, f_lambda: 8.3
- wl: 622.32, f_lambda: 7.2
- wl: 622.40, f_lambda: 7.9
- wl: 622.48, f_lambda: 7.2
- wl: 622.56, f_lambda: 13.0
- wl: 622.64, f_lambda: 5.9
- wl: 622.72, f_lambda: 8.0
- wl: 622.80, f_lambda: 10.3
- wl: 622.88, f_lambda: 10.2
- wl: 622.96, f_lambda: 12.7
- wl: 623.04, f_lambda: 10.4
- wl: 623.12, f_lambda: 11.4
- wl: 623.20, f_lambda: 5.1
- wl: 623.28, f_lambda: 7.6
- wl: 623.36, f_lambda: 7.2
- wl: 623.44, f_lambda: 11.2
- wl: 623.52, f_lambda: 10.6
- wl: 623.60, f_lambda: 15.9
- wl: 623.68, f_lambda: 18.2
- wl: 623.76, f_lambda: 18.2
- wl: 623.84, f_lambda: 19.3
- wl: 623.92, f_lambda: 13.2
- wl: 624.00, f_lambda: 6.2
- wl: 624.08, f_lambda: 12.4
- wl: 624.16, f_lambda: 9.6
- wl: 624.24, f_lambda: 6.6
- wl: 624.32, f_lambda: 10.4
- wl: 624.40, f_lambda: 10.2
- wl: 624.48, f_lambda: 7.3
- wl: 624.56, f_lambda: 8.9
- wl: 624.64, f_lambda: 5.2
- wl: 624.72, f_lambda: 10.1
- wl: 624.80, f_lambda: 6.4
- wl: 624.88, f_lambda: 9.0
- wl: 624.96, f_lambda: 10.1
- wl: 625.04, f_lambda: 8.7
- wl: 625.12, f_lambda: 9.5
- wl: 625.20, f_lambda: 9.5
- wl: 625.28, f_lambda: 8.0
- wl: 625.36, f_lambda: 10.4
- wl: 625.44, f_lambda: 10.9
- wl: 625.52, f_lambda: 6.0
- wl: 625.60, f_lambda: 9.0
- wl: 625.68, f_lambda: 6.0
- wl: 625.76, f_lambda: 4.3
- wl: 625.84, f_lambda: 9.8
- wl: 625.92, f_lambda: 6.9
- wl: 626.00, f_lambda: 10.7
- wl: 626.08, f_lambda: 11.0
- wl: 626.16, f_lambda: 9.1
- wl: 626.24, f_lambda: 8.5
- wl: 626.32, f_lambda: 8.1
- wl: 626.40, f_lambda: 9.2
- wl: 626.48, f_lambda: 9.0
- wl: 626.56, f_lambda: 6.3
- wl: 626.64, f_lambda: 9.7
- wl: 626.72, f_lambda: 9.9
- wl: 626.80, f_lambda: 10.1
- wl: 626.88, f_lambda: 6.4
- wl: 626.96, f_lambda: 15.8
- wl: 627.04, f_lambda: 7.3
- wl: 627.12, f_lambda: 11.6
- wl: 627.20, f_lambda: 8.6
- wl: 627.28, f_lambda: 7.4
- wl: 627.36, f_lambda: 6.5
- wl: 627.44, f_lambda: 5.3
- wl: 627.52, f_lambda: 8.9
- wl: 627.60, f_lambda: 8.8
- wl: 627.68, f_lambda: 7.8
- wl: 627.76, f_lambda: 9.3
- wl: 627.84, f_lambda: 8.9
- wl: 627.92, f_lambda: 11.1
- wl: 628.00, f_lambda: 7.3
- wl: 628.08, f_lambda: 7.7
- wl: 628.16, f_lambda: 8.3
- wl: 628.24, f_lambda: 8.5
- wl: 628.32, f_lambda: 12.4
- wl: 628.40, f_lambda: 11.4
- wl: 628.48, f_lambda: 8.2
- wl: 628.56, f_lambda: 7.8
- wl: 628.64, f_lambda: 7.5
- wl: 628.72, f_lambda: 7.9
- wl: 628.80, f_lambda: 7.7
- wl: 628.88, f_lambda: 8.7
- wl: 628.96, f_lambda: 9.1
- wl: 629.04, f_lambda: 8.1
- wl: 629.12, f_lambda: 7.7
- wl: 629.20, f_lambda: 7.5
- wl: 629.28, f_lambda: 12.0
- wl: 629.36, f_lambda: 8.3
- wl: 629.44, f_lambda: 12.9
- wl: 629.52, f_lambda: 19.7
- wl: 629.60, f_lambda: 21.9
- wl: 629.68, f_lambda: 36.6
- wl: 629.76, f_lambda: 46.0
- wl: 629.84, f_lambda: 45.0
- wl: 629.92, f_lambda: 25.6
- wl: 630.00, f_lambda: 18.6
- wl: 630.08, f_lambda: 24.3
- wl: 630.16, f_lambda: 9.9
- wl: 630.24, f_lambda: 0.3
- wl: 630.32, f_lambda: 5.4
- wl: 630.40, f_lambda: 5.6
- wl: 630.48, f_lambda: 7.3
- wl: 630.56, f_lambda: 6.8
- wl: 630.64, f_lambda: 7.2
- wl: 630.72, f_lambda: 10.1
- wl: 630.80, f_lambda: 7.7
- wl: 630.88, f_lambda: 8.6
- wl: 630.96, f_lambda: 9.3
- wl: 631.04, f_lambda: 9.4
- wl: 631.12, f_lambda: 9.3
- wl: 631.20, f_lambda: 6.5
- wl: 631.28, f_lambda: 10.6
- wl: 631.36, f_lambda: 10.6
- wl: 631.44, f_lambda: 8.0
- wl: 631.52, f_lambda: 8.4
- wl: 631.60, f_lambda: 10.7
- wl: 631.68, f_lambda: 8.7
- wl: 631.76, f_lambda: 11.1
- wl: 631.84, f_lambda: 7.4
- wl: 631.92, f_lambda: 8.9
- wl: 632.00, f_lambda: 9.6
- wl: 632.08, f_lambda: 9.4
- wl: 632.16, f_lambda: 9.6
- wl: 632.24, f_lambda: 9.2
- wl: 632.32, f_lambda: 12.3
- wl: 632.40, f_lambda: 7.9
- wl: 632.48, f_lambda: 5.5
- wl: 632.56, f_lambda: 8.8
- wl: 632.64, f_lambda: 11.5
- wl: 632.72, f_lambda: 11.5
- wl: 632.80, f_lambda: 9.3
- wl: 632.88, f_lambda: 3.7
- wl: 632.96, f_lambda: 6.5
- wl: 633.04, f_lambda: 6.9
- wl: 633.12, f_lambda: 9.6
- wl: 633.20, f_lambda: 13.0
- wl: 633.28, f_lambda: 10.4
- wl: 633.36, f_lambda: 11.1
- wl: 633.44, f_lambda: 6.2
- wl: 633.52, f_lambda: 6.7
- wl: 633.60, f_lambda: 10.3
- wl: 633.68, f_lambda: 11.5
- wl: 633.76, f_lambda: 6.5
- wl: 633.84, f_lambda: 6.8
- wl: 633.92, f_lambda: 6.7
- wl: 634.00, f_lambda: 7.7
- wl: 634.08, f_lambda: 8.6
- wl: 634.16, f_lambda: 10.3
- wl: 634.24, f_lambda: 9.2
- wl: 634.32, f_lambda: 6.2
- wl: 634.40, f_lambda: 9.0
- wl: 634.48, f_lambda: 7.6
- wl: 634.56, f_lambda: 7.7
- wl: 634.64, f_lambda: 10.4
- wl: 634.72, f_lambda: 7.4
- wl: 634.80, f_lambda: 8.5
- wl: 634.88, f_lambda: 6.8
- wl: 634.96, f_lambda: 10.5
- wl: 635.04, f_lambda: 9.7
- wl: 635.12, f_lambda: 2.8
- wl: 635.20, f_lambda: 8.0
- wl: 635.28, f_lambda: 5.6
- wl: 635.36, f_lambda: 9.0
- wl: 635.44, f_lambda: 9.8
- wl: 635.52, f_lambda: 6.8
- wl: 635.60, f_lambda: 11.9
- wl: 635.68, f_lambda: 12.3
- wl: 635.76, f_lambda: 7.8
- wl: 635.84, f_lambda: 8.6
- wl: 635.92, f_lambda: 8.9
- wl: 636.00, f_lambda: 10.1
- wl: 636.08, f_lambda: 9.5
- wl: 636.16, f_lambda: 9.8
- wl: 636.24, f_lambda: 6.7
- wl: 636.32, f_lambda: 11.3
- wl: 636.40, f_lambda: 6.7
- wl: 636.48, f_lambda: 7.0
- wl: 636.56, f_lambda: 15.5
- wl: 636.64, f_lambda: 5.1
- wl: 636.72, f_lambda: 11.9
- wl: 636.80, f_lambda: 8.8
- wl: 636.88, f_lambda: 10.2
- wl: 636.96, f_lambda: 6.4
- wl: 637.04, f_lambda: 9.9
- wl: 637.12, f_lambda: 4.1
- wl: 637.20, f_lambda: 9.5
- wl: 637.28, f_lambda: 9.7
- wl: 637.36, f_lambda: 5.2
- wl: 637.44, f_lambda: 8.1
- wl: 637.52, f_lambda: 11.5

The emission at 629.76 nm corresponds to [O III] 5007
